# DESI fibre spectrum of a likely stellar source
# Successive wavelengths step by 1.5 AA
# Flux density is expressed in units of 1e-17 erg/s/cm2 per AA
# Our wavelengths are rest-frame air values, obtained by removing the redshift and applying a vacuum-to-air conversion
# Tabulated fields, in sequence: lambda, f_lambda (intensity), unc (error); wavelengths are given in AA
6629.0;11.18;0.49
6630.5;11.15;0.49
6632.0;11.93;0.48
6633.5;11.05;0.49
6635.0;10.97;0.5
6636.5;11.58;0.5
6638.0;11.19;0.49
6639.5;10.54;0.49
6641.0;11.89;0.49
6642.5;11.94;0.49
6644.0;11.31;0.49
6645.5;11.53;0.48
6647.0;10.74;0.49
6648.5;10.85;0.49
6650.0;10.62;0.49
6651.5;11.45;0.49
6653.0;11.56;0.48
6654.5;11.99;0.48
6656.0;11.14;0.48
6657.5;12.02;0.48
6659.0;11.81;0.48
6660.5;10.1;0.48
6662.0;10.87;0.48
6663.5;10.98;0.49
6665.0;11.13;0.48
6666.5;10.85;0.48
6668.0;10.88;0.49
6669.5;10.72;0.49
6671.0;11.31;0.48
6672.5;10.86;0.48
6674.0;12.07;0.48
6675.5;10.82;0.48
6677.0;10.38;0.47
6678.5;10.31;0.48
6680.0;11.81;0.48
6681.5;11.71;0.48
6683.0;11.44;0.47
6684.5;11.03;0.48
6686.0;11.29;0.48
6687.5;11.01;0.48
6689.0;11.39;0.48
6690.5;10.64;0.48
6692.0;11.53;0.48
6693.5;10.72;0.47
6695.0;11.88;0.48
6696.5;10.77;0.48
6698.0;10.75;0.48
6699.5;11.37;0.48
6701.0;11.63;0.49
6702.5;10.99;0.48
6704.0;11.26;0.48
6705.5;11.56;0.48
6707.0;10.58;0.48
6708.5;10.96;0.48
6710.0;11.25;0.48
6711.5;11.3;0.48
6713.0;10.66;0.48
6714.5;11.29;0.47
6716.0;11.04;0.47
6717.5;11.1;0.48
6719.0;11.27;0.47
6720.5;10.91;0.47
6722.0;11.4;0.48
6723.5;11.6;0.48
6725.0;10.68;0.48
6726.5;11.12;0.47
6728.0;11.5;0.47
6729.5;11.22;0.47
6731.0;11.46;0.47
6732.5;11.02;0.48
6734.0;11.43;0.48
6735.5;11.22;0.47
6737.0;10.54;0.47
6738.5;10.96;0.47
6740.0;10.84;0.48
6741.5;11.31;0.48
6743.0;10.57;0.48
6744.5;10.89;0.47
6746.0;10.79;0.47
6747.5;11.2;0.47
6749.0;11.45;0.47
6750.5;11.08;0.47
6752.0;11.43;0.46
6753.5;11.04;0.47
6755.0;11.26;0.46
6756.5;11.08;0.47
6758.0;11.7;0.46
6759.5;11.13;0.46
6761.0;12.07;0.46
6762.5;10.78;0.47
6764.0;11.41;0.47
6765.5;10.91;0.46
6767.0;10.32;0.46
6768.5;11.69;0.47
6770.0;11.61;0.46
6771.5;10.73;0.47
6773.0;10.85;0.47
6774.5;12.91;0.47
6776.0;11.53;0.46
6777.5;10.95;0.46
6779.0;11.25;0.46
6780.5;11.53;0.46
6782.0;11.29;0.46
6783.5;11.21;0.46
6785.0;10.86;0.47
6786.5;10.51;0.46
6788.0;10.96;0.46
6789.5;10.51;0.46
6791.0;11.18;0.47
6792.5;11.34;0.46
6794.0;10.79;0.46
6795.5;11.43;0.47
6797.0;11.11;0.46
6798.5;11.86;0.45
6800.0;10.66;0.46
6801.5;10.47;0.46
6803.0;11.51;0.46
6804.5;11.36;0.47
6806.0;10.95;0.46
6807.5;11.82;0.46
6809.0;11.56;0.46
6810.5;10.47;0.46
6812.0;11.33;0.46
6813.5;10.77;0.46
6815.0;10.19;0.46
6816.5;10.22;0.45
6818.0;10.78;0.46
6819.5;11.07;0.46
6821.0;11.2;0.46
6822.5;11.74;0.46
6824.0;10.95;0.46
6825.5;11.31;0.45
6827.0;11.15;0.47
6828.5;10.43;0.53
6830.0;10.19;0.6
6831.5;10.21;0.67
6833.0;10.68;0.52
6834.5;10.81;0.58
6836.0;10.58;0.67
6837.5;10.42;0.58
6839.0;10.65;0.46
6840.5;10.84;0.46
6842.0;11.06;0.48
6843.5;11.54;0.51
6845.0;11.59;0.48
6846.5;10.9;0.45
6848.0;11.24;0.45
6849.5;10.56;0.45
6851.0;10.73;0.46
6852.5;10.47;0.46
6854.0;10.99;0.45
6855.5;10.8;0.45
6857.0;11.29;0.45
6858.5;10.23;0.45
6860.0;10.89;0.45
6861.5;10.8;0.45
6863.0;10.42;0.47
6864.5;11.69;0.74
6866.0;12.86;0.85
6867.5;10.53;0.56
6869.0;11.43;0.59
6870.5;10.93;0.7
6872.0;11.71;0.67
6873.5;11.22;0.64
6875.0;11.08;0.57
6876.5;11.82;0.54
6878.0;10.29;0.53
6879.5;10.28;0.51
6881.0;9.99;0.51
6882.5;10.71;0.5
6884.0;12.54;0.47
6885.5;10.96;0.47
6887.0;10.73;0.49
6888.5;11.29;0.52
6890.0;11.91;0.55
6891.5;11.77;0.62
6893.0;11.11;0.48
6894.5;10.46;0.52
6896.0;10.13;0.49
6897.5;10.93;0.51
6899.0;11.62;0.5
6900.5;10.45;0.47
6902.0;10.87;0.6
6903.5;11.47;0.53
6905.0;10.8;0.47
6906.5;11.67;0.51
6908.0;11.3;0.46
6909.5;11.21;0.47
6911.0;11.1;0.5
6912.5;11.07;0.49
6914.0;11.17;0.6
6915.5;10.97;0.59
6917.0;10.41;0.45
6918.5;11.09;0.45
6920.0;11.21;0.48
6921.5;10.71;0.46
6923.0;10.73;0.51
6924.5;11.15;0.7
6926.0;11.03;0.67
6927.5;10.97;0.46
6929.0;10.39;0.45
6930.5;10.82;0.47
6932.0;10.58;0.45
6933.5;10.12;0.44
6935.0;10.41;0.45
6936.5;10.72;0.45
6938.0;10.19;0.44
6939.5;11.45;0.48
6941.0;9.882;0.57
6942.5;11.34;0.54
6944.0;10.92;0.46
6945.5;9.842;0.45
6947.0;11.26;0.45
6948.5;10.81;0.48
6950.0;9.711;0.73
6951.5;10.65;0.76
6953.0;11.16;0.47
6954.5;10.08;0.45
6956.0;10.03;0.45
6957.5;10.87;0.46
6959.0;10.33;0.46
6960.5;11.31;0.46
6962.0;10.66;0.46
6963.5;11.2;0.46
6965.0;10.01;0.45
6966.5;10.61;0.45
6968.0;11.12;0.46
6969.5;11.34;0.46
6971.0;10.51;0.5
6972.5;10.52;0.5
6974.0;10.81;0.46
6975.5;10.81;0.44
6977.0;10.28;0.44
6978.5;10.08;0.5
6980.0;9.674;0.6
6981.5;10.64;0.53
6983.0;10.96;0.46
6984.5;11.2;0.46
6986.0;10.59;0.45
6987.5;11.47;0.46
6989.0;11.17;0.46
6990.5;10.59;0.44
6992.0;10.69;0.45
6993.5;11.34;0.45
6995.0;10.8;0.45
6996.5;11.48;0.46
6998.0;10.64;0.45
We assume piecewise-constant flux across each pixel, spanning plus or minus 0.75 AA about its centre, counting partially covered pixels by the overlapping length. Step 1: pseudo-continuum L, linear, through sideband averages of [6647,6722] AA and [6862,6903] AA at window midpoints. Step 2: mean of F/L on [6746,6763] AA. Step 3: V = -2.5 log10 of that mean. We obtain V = -0.01 mag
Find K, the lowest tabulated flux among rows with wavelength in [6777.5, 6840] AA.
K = 10.19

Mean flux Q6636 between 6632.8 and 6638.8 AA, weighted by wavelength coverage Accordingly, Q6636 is 11.2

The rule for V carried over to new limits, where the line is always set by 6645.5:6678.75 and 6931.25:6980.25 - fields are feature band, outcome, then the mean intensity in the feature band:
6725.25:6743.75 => -0.01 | 11.1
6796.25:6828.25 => -0.02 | 11.1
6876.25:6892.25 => -0.04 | 11.1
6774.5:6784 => -0.05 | 11.4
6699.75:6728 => -0.02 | 11.2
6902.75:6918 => -0.04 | 11.1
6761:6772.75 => -0.02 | 11.1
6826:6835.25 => 0.02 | 10.6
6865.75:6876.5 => -0.06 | 11.4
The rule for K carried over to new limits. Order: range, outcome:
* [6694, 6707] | 10.58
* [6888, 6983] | 9.674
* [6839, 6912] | 9.99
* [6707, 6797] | 10.32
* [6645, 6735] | 10.1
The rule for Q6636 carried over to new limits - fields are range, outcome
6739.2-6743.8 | 10.9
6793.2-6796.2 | 11.1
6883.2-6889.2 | 11.4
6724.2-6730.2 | 11.1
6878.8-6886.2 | 10.9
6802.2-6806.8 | 11.3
